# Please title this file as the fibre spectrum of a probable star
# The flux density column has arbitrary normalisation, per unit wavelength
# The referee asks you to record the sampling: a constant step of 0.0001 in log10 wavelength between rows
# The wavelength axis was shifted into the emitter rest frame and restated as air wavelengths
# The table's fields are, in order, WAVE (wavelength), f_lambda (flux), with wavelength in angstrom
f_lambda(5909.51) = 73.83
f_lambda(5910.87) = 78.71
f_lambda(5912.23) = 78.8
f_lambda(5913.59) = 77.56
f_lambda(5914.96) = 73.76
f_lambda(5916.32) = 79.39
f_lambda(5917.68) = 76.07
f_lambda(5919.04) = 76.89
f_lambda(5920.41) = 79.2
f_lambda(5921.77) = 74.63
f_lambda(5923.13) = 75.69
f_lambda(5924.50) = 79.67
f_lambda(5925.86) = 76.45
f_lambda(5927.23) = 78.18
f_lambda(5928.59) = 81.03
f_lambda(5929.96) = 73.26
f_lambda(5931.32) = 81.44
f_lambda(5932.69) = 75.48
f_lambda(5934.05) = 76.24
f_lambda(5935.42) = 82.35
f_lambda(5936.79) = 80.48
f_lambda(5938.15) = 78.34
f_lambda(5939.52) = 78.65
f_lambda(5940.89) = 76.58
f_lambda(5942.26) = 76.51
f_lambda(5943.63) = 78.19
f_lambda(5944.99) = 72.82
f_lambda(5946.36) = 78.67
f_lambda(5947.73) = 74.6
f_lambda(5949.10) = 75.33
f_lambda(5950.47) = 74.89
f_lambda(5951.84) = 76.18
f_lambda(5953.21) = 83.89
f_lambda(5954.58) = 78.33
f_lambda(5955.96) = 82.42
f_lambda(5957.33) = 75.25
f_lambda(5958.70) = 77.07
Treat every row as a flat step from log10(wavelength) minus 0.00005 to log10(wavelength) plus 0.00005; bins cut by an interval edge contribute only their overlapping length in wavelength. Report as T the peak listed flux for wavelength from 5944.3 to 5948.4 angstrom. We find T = 78.67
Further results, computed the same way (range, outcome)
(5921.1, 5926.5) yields 79.67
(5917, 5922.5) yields 79.2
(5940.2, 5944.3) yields 78.19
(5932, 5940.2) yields 82.35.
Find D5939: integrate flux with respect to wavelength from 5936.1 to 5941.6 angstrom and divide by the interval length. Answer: 78.5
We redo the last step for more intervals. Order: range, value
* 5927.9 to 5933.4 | 77.9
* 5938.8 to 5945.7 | 76.6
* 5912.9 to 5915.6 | 75.5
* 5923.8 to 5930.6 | 77.7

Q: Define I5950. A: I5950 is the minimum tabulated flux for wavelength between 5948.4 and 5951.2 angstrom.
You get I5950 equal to 74.89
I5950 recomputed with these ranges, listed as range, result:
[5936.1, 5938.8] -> 78.34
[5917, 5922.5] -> 74.63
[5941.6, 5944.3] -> 76.51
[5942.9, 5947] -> 72.82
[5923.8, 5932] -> 73.26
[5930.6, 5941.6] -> 75.48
